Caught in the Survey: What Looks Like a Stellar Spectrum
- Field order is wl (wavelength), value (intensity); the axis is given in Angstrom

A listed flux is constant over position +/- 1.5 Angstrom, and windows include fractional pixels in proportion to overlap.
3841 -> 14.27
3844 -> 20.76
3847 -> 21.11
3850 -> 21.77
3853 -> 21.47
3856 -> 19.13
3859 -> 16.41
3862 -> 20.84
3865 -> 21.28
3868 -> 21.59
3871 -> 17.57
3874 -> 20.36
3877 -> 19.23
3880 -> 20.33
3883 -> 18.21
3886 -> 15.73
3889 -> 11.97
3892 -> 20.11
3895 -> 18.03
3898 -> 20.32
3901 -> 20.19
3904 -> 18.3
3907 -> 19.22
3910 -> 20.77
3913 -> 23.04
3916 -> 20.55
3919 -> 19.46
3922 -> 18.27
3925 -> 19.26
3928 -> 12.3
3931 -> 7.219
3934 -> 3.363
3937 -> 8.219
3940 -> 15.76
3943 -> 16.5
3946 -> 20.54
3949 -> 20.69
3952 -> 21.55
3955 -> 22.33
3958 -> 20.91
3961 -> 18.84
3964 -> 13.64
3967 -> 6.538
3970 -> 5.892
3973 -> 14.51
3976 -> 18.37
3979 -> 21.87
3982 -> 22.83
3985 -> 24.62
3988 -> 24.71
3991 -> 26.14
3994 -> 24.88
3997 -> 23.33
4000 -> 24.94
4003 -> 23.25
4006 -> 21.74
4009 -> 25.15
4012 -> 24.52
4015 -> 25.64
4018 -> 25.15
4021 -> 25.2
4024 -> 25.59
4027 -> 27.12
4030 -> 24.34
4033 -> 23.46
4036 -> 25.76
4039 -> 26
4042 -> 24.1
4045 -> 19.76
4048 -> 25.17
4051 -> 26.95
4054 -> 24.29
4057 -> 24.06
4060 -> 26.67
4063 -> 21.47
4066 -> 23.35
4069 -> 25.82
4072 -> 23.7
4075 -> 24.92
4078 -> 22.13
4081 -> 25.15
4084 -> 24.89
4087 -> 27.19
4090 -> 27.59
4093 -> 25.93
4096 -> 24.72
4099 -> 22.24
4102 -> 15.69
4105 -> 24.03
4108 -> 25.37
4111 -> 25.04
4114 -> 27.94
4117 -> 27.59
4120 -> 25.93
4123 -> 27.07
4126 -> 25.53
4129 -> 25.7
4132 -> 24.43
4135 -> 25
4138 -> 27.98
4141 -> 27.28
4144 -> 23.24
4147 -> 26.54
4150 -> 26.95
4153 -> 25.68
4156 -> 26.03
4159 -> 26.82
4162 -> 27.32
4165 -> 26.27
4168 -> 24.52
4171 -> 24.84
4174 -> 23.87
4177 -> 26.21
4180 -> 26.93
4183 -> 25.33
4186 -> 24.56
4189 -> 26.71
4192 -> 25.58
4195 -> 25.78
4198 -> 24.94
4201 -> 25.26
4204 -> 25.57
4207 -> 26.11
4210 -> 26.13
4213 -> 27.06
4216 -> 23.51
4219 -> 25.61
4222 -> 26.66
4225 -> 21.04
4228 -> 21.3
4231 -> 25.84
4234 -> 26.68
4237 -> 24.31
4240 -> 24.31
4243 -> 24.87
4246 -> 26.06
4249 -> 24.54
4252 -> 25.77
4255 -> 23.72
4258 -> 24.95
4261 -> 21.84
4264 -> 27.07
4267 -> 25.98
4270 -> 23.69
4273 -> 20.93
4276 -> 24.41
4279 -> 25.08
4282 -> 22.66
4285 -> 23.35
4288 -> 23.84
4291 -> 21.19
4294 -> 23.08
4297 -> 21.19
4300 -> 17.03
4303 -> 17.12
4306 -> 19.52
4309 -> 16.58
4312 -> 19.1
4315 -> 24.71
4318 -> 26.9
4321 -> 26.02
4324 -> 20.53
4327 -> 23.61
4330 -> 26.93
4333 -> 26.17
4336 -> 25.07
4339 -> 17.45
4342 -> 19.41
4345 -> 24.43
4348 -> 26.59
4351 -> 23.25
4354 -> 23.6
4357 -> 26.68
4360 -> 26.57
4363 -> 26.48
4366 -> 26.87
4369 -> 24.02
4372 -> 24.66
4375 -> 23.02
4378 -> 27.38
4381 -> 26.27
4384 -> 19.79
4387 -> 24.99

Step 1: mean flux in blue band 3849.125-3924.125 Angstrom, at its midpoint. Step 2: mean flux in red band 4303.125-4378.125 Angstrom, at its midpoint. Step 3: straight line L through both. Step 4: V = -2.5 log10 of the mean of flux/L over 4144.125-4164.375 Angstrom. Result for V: -0.20 mag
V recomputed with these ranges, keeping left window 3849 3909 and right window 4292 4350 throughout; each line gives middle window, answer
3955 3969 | 0.262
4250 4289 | -0.108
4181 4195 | -0.203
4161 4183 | -0.210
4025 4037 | -0.241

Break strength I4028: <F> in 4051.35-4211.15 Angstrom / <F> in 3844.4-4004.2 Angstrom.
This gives 1.36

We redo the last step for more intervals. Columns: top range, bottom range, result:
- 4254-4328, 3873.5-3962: 1.28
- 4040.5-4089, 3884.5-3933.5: 1.39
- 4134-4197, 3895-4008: 1.40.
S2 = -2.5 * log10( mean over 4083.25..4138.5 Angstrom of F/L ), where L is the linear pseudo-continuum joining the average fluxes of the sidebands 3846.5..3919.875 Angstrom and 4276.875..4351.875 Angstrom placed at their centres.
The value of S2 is -0.197 mag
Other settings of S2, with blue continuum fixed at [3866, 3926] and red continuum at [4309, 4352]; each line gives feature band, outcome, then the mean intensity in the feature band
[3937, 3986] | 0.135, 17.5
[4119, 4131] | -0.213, 26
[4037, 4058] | -0.182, 24.4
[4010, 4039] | -0.232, 25.2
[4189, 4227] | -0.143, 25.3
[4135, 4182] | -0.197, 26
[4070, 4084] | -0.157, 24.1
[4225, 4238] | -0.082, 24.1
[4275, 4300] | 0.010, 22.7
